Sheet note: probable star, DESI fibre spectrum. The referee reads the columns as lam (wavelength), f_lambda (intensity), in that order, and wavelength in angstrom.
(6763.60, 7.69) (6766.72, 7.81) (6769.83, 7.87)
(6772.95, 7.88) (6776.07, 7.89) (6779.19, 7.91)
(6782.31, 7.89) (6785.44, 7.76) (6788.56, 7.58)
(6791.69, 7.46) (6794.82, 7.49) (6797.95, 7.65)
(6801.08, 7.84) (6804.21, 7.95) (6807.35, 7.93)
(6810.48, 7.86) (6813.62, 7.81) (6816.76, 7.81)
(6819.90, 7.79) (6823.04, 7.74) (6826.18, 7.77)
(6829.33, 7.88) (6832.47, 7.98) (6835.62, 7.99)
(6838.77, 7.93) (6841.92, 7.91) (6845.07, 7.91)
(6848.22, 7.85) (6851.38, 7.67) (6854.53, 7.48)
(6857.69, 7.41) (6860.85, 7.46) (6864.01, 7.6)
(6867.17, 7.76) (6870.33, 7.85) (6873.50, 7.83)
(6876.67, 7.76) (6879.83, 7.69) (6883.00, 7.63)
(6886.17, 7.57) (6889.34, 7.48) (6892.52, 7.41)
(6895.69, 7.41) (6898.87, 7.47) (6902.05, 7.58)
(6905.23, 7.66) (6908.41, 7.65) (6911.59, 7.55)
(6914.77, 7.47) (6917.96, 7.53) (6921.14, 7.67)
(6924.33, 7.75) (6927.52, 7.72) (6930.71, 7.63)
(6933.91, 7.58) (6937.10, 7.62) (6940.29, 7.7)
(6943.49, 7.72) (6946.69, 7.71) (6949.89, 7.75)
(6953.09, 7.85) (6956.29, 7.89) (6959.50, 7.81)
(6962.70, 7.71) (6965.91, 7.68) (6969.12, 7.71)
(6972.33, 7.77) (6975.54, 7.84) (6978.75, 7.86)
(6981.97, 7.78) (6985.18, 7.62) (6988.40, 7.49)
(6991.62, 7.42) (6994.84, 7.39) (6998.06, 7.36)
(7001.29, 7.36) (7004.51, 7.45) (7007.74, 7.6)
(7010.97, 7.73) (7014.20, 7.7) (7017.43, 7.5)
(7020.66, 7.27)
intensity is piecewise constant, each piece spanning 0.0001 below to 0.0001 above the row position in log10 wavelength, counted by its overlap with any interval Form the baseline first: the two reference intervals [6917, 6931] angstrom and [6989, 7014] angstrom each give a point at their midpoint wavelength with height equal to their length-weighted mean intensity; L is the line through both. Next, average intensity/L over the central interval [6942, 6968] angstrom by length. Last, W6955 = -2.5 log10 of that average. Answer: -0.02 mag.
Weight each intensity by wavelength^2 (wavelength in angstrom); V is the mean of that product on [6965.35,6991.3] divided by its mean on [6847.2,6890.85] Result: 1.0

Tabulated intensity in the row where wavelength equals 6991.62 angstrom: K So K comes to 7.42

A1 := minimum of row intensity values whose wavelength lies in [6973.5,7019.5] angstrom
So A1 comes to 7.36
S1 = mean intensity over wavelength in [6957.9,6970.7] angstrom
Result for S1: 7.73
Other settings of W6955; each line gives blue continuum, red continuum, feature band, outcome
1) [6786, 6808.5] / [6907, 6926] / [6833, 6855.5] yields -0.02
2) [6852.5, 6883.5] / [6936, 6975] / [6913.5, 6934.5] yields 0.01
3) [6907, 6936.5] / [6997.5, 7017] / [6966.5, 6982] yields -0.03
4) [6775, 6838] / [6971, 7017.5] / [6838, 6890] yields 0.01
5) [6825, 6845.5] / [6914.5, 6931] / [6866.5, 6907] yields 0.02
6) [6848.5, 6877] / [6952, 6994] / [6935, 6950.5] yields 0.00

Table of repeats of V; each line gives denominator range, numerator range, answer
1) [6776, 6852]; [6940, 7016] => 1.03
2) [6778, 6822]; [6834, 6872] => 1.01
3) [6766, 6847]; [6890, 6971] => 1.01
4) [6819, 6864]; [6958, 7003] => 1.02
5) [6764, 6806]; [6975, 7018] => 1.04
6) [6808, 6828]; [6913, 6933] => 1.01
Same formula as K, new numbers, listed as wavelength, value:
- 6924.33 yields 7.75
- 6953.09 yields 7.85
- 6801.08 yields 7.84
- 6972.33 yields 7.77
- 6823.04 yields 7.74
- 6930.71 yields 7.63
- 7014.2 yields 7.7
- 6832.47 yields 7.98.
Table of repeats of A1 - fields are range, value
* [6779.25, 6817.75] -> 7.46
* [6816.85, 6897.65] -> 7.41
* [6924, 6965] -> 7.58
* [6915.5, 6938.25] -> 7.53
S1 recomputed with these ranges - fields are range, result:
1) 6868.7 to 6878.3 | 7.81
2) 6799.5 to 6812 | 7.9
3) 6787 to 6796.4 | 7.51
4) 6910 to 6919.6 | 7.52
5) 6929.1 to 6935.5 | 7.6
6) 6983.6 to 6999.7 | 7.45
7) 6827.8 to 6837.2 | 7.95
